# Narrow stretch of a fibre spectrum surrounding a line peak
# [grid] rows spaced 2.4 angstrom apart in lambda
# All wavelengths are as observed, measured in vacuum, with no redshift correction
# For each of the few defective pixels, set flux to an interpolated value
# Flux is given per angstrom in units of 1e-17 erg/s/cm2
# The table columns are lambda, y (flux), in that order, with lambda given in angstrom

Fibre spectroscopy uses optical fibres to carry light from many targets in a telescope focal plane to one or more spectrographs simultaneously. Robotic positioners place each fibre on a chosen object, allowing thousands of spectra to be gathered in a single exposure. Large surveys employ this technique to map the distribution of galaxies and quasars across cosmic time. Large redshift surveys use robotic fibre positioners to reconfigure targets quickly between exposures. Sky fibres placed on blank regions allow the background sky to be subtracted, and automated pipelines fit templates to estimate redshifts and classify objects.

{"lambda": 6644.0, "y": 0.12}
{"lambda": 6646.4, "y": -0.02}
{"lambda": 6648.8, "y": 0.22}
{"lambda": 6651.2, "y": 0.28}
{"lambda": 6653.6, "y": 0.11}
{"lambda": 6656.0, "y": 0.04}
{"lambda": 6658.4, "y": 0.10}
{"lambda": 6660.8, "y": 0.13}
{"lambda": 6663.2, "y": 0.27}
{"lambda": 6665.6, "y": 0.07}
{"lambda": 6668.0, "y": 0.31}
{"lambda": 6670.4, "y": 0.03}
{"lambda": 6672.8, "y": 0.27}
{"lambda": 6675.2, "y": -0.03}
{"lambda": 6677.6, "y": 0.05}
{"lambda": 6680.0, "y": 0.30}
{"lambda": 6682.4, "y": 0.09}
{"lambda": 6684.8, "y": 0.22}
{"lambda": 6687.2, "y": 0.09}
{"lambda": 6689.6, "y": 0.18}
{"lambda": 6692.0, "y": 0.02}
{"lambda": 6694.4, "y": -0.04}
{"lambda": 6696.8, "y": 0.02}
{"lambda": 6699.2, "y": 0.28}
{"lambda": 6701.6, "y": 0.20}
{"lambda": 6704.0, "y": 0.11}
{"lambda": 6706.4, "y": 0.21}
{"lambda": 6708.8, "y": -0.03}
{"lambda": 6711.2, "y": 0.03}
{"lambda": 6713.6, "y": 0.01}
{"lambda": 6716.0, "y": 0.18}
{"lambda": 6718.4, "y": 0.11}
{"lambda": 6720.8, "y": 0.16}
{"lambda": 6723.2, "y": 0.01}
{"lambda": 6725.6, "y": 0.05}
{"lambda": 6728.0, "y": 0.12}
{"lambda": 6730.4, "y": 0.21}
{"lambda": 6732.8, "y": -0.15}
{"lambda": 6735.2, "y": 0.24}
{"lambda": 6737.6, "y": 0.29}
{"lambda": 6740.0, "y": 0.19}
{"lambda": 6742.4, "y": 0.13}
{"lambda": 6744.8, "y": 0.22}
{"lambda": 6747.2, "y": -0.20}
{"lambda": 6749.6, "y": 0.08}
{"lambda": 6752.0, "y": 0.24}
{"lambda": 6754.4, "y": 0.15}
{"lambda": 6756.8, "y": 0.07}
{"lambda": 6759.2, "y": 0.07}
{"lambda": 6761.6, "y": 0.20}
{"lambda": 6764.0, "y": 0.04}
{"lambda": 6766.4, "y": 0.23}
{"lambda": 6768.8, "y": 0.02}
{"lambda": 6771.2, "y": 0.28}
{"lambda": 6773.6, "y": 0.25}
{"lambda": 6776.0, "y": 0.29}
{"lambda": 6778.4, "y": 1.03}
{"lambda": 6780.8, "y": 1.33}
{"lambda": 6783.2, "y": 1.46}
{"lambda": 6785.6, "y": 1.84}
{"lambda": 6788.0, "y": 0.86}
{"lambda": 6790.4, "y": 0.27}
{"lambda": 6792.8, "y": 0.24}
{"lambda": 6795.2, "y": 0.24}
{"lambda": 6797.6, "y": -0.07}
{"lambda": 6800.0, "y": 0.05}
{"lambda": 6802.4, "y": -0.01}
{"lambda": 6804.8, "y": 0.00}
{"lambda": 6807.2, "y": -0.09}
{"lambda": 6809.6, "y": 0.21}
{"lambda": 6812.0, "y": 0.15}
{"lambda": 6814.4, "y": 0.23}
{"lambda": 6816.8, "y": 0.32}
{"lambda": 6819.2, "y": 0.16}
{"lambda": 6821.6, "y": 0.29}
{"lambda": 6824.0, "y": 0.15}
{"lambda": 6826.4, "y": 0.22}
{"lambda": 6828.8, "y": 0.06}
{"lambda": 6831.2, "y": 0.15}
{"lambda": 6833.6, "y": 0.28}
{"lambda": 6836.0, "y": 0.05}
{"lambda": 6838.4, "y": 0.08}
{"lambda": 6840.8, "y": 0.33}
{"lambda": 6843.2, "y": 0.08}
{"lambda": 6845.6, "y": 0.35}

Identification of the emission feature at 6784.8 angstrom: [O II] 3727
